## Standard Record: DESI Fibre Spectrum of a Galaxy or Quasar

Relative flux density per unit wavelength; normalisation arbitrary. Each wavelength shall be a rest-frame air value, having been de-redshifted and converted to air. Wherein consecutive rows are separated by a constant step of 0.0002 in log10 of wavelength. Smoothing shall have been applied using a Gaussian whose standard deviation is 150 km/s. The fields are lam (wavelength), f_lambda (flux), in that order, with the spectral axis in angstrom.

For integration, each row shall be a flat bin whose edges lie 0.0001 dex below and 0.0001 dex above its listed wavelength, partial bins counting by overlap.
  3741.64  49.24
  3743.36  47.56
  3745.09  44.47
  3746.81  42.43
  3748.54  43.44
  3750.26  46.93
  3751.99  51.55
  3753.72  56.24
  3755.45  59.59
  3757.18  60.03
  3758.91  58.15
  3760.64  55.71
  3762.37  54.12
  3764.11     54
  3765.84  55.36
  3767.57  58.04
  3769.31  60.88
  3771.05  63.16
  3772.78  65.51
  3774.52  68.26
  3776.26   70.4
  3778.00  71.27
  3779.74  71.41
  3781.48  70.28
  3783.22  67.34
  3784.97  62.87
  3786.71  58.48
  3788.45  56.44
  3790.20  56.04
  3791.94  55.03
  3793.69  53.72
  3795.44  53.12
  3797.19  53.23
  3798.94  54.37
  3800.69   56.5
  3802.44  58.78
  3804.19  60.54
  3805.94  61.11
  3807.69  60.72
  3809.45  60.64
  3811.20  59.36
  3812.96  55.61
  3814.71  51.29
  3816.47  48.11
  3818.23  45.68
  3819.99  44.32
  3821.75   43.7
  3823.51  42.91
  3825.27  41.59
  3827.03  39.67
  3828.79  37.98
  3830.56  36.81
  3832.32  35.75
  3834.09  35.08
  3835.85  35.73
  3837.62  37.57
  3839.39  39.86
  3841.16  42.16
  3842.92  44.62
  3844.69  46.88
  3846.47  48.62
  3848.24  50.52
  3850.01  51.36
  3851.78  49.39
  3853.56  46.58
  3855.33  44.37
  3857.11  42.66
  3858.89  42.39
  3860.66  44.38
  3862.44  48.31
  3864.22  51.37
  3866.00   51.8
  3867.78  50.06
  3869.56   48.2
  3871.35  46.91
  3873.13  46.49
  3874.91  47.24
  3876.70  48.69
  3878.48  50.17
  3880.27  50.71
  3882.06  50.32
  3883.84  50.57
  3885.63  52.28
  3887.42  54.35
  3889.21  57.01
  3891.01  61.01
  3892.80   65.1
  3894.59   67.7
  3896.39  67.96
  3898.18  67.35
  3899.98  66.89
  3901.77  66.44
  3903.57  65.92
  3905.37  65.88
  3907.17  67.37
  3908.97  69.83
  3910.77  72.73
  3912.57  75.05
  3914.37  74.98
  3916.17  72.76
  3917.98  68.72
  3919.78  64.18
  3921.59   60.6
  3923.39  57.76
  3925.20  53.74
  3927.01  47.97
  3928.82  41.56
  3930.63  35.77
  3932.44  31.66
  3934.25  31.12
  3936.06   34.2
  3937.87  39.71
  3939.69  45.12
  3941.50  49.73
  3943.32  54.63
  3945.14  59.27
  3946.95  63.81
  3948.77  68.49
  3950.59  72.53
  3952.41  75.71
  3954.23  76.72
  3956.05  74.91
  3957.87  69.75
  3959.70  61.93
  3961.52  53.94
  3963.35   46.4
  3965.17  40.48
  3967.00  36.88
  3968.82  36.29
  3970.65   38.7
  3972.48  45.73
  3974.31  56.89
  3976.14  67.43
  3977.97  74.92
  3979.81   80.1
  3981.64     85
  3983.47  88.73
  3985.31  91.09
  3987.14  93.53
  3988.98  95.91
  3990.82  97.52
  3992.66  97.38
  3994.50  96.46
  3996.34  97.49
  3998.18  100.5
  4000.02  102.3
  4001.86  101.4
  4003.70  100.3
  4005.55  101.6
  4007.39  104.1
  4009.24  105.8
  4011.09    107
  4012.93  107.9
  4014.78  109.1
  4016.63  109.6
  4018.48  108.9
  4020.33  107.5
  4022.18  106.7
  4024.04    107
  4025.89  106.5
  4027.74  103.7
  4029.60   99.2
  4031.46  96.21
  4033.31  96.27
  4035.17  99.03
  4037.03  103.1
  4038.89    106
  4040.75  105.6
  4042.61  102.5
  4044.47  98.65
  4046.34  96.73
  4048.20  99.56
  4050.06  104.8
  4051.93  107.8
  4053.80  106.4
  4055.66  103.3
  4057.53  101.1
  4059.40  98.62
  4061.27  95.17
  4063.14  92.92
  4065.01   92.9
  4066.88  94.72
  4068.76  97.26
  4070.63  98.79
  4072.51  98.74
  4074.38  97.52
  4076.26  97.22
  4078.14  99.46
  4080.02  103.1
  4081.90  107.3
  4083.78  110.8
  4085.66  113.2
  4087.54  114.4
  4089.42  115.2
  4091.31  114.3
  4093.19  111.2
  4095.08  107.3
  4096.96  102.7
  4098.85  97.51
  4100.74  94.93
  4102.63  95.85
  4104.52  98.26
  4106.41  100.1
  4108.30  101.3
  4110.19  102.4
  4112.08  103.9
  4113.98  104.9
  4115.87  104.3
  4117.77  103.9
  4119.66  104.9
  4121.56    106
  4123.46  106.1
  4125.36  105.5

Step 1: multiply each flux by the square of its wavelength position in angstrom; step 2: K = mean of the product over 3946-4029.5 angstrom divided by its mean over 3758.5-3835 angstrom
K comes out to 1.7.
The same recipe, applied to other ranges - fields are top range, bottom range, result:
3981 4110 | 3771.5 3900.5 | 2.16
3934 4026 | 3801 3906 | 1.66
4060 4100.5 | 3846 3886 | 2.37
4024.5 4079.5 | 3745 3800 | 1.99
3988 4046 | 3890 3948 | 1.85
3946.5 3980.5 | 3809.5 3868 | 1.41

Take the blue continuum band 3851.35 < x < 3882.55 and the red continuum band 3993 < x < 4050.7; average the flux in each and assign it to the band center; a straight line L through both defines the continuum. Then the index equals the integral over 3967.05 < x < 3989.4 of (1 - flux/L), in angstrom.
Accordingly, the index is 4.7 angstrom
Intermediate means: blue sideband 47.7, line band 69.4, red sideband 103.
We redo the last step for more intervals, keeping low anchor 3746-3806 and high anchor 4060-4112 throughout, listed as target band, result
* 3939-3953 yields 3.6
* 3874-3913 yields 7.4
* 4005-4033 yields -3.8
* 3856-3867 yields 3.7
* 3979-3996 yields -0.7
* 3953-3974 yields 7.8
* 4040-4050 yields -0.5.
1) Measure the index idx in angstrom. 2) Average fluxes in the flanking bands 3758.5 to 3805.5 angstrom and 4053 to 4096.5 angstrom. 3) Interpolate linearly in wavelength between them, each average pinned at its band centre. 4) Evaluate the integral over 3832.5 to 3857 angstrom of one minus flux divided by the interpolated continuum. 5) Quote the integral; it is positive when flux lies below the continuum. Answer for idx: 9.0 angstrom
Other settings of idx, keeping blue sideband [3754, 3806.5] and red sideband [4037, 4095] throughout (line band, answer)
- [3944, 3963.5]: 4.45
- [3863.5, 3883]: 6.52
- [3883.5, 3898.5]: 3.18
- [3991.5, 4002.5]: -0.78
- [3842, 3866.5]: 8.22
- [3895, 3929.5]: 6.46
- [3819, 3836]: 6.98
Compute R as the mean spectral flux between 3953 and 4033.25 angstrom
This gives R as 86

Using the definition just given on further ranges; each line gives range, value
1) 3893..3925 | 67.4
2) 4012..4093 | 103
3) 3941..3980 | 59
